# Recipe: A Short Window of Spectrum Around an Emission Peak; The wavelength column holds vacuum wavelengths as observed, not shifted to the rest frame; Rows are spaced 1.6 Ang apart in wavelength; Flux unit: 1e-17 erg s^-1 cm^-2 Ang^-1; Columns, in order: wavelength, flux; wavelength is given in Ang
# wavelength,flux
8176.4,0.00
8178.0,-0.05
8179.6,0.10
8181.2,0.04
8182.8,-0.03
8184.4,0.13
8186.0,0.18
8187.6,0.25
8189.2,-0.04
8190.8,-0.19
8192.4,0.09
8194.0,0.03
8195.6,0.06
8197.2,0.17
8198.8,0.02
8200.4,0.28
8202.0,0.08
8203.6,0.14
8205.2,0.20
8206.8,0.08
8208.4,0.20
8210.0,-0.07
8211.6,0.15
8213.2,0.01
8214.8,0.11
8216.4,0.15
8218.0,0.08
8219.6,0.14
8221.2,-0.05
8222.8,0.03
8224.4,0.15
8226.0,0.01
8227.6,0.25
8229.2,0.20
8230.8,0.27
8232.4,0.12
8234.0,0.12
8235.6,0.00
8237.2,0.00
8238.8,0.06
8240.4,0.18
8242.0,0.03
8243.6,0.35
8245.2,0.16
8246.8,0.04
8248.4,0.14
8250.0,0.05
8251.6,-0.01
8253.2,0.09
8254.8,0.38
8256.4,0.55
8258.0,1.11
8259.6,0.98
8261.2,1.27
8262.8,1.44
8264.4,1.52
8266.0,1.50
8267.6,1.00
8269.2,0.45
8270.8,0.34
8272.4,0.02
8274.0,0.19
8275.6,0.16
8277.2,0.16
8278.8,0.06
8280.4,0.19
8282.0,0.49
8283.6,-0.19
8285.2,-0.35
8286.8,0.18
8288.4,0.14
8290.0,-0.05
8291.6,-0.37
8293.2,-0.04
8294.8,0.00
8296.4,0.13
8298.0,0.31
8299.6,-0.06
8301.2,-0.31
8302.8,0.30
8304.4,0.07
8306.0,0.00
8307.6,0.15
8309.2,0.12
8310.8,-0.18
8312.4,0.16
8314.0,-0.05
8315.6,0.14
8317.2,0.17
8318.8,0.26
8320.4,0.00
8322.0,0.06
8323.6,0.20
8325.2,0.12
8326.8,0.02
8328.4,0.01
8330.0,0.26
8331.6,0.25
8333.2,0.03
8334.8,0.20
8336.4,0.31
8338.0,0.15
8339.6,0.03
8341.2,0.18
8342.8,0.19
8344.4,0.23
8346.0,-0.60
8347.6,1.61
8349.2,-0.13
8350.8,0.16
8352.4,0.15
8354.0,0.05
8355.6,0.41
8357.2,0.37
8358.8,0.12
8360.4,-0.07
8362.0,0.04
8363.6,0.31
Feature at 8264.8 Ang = [O II] 3727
